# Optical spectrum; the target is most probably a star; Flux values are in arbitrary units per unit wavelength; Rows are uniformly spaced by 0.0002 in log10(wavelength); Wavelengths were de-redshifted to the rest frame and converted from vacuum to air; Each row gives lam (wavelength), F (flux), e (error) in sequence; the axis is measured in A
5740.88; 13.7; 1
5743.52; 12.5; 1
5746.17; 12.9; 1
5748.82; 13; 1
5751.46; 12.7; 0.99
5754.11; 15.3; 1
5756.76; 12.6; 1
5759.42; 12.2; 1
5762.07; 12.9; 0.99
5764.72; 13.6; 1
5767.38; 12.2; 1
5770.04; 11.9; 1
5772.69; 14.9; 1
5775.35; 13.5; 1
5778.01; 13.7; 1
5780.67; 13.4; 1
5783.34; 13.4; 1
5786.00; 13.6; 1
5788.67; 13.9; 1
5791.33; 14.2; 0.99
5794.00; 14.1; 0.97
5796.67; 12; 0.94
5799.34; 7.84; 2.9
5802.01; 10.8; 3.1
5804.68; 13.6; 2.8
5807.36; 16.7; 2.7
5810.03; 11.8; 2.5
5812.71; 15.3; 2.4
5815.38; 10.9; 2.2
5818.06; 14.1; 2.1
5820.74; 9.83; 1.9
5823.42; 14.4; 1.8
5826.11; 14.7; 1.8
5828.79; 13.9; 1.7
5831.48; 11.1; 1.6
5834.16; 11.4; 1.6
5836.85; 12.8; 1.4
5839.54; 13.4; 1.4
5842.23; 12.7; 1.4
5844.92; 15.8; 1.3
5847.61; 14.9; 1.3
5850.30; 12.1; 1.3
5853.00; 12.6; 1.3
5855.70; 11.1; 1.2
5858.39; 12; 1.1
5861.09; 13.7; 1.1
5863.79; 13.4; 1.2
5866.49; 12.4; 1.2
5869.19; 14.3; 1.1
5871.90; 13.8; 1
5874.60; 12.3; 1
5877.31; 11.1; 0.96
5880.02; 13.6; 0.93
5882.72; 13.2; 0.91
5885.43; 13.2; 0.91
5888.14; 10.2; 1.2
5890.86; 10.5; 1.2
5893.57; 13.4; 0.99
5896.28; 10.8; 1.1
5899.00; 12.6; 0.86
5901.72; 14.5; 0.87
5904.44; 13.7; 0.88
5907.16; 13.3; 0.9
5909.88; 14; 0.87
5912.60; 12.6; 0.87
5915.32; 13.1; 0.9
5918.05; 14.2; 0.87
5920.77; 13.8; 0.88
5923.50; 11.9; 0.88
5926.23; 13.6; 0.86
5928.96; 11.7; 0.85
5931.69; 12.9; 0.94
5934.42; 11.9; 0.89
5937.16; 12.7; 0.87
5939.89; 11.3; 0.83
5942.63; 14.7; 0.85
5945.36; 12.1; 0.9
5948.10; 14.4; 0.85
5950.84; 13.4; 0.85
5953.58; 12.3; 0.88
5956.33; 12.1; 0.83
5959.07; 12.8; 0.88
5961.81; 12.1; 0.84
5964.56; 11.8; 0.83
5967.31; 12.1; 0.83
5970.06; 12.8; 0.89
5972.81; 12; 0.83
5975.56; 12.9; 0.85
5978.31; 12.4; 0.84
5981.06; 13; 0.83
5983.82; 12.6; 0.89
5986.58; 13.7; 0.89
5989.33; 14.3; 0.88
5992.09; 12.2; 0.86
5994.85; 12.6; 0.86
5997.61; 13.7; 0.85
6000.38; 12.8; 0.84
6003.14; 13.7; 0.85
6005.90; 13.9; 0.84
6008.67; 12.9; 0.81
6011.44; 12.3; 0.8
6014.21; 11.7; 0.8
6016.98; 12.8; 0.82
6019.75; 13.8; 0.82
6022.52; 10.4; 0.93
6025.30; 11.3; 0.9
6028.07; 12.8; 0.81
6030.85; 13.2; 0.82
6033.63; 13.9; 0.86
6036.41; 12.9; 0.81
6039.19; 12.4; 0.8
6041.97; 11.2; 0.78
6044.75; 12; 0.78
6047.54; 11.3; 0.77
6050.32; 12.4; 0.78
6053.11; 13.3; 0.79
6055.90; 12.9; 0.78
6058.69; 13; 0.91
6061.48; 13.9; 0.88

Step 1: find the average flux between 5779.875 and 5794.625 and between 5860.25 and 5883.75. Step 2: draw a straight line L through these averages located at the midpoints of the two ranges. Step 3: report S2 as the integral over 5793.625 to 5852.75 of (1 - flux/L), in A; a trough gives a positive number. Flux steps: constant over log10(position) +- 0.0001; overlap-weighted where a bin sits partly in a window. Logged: 2.5 A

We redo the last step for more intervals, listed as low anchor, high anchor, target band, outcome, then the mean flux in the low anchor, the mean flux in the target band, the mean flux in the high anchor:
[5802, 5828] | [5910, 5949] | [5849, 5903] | 2.4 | 13.4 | 12.5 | 12.9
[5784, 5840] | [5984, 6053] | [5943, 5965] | 0.0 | 12.9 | 12.8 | 12.7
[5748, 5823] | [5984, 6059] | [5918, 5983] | 0.7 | 13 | 12.7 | 12.7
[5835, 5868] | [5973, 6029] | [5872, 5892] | 1.3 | 13.1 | 12.1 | 12.8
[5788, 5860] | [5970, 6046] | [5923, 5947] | 0.4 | 12.9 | 12.6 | 12.7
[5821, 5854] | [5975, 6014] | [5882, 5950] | 1.6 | 13.2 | 12.8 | 13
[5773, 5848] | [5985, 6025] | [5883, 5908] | 1.0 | 13.1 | 12.5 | 12.9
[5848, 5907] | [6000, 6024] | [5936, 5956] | -0.4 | 12.6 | 12.9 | 12.7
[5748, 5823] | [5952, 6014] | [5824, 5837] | 0.1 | 13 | 12.9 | 12.8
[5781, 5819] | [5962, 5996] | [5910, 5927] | -0.6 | 13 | 13.2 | 12.7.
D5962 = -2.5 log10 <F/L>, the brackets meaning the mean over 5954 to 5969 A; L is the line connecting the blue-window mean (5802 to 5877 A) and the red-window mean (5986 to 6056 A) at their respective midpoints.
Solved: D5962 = 0.05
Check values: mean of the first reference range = 13.1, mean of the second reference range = 12.7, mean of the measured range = 12.2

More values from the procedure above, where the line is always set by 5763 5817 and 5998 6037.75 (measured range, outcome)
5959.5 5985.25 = 0.03 mag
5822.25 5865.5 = -0.01 mag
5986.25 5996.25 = -0.03 mag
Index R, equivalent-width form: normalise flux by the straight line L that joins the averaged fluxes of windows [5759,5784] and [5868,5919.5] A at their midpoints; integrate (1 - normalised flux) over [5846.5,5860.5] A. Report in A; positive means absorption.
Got 0.4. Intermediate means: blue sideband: 13.2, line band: 12.6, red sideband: 12.9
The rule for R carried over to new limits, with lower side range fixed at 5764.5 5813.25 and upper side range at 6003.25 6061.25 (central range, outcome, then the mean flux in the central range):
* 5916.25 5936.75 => -0.06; 12.9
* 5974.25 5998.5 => -0.68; 13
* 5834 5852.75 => -0.53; 13.4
